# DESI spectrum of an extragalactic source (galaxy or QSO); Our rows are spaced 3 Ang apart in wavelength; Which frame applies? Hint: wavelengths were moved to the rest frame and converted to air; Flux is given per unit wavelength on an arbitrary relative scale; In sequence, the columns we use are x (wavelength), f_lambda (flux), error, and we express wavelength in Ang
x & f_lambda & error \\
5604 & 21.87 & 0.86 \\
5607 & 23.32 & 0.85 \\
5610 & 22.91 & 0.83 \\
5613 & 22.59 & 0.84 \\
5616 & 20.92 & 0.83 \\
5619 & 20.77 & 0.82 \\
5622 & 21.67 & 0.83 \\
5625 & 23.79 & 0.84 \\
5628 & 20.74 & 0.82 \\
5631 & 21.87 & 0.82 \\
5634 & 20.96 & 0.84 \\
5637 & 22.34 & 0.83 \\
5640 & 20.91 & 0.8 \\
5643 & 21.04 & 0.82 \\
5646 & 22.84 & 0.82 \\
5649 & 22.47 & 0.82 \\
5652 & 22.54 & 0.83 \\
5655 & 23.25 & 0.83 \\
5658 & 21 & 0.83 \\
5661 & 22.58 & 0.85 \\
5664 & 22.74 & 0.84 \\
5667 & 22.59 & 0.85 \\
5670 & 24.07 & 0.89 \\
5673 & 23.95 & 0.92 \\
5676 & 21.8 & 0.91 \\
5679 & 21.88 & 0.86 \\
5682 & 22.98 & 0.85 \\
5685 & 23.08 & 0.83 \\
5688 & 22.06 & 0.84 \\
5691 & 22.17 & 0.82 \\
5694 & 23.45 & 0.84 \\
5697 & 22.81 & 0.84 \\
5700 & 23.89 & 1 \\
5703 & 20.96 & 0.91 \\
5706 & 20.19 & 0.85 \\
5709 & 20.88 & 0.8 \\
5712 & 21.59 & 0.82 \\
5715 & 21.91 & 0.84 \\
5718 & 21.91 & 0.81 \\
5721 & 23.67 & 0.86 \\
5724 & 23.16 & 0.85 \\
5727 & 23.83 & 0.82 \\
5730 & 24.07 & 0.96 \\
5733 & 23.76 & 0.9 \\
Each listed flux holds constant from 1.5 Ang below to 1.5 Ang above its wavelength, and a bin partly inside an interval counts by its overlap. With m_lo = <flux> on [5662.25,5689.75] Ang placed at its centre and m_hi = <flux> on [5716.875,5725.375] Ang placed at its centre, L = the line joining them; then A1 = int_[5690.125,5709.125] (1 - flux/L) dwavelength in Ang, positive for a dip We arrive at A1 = 0.62 Ang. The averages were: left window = 22.8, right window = 23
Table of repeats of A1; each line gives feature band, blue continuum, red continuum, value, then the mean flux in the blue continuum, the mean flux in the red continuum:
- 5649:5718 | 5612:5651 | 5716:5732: 0.7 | 21.8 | 23.3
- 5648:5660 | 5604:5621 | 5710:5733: 0.0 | 22.1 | 22.9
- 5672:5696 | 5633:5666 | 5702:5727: -0.7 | 22.1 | 21.9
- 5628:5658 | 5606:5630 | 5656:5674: 0.7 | 22.1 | 22.8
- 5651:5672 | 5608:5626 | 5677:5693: -0.4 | 22.1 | 22.4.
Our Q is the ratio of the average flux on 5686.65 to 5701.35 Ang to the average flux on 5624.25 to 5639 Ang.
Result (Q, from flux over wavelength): 1.0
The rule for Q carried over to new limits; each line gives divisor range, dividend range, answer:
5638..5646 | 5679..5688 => 1.06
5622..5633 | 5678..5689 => 1.02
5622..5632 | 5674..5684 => 1.01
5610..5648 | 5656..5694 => 1.04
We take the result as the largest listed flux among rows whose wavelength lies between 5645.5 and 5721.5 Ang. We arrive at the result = 24.07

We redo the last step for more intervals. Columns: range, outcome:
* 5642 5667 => 23.25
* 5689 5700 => 23.89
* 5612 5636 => 23.79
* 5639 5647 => 22.84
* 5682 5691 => 23.08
